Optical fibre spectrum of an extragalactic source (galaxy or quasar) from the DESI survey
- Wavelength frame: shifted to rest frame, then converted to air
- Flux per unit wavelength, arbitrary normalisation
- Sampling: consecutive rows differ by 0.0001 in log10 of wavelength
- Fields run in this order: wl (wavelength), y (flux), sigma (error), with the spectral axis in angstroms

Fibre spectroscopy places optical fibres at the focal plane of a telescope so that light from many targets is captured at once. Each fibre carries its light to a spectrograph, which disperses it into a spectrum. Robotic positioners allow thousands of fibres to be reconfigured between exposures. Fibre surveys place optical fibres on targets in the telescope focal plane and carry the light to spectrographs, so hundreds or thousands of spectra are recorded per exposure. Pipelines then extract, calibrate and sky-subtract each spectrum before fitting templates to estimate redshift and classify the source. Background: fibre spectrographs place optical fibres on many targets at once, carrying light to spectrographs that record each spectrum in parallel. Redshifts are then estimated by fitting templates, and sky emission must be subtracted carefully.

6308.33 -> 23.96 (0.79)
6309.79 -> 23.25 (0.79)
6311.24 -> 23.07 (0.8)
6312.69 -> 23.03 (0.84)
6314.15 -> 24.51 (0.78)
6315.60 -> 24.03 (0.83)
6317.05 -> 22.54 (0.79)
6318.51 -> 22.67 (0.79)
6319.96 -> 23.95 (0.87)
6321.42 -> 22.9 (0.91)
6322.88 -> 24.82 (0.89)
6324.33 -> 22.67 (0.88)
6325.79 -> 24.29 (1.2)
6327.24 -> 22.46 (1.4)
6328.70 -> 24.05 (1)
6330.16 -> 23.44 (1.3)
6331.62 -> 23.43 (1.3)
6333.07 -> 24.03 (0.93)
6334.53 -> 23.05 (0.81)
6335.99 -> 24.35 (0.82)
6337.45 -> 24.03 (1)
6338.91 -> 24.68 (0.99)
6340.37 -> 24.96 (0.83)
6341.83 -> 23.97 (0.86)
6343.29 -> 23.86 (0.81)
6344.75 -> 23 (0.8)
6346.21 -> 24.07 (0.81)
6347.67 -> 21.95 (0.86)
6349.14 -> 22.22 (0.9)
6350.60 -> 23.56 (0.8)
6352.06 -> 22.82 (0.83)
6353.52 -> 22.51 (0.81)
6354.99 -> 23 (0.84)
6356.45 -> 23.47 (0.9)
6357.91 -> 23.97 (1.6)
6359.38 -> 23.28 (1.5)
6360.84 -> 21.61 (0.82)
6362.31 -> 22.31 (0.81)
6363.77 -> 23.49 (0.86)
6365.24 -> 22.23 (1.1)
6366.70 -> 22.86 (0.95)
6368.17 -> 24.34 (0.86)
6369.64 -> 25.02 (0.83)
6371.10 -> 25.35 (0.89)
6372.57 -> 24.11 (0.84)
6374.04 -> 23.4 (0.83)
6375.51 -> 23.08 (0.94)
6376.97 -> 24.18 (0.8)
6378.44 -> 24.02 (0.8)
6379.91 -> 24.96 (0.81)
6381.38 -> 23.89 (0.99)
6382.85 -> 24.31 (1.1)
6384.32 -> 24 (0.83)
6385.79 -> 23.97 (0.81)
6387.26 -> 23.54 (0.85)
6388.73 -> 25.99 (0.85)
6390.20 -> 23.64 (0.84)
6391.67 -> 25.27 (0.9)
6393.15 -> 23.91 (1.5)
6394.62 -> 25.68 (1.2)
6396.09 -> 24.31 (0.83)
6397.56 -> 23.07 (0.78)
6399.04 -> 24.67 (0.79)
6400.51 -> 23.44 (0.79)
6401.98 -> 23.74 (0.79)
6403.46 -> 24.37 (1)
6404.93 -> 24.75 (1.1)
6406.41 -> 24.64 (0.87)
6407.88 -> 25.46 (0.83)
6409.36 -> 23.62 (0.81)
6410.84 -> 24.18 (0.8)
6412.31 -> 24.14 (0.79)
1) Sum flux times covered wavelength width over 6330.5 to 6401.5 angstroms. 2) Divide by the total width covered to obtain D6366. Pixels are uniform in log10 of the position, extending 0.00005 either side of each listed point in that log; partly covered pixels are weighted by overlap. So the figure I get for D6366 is 23.8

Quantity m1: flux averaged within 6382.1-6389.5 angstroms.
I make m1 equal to 24.4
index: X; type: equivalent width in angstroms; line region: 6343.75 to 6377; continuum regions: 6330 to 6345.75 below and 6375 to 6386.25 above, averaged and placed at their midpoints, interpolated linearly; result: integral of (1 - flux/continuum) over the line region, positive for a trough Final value 1.0 angstroms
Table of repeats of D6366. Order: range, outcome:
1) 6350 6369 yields 23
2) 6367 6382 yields 24.2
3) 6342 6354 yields 23.1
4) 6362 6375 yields 23.7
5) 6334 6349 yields 23.7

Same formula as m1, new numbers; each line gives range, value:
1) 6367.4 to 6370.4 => 24.7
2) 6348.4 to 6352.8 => 22.9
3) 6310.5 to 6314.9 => 23.6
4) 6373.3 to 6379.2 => 23.7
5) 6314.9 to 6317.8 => 23.3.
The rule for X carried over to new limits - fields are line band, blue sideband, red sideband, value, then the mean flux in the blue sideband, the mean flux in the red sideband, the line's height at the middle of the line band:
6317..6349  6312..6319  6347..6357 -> -0.7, 23.4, 22.8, 23.1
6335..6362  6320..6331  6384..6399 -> 0.5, 23.5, 24.4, 23.8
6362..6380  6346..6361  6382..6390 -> -0.1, 23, 24.3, 23.7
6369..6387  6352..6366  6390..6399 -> -0.4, 22.9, 24.4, 23.7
